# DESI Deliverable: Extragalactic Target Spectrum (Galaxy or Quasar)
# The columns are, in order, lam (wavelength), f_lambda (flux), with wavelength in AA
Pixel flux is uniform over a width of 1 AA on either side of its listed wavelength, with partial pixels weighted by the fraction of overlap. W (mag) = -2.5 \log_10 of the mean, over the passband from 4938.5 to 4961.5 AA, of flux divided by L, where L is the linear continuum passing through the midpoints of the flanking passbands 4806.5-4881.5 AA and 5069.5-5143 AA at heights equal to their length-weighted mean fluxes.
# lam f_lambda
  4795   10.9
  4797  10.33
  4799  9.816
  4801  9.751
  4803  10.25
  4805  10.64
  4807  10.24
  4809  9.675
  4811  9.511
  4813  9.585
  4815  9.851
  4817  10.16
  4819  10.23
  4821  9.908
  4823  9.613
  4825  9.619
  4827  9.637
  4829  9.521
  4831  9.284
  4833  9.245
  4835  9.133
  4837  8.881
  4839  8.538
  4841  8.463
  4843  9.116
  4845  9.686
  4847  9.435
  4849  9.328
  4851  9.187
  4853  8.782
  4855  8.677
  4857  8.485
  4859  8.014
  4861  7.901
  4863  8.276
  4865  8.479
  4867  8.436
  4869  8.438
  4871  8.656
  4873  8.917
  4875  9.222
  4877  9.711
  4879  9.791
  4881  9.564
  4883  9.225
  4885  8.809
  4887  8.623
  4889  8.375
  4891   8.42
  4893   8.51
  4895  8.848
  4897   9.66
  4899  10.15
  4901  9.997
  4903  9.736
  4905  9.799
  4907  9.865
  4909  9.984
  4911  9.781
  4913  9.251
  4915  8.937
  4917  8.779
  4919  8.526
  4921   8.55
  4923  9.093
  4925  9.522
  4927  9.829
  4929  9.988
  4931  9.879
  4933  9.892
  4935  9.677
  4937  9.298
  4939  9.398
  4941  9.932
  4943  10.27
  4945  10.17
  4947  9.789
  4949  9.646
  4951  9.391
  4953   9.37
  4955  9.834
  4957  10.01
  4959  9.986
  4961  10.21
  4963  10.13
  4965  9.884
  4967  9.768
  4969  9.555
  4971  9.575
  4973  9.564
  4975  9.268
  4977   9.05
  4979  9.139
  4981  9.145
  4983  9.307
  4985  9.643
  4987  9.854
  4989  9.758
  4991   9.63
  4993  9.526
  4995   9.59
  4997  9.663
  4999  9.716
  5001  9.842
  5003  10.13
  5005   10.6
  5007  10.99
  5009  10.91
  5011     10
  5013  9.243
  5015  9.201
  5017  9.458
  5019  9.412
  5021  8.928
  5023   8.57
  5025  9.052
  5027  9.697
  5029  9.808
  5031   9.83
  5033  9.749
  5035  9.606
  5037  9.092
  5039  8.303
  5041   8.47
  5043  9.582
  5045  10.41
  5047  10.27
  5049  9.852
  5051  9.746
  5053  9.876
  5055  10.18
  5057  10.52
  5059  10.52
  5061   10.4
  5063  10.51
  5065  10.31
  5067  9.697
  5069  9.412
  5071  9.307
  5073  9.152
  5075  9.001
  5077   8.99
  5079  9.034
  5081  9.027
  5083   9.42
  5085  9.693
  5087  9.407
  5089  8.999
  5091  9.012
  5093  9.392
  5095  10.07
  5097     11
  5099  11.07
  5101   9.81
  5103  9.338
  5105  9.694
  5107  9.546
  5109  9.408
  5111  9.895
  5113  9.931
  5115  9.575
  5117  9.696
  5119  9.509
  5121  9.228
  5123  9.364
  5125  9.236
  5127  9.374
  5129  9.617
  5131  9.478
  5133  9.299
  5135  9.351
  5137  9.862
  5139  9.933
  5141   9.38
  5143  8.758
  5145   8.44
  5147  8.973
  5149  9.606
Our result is -0.059 mag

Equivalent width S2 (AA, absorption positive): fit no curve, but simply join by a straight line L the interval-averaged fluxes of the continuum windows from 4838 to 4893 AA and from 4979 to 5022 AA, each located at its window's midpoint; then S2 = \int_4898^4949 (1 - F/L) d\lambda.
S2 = -2.2 AA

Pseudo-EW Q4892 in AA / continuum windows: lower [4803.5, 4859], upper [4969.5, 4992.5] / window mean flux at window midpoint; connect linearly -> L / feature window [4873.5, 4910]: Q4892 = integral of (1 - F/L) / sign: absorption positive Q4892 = 0.3 AA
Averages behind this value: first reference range 9.41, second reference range 9.45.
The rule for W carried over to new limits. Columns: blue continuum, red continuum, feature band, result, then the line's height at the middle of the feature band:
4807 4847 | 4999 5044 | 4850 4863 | 0.121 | 9.49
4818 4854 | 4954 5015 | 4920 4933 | 0.010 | 9.59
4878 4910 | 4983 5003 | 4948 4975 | -0.019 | 9.58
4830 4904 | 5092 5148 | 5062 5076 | -0.019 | 9.46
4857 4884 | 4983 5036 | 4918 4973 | -0.044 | 9.29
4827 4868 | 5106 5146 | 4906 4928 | -0.033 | 9.01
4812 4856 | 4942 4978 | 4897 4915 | -0.020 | 9.58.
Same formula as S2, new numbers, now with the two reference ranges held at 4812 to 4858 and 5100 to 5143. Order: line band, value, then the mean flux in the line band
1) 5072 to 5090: 0.59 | 9.19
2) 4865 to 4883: 0.55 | 9.07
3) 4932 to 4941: -0.20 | 9.61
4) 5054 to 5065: -1.08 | 10.4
